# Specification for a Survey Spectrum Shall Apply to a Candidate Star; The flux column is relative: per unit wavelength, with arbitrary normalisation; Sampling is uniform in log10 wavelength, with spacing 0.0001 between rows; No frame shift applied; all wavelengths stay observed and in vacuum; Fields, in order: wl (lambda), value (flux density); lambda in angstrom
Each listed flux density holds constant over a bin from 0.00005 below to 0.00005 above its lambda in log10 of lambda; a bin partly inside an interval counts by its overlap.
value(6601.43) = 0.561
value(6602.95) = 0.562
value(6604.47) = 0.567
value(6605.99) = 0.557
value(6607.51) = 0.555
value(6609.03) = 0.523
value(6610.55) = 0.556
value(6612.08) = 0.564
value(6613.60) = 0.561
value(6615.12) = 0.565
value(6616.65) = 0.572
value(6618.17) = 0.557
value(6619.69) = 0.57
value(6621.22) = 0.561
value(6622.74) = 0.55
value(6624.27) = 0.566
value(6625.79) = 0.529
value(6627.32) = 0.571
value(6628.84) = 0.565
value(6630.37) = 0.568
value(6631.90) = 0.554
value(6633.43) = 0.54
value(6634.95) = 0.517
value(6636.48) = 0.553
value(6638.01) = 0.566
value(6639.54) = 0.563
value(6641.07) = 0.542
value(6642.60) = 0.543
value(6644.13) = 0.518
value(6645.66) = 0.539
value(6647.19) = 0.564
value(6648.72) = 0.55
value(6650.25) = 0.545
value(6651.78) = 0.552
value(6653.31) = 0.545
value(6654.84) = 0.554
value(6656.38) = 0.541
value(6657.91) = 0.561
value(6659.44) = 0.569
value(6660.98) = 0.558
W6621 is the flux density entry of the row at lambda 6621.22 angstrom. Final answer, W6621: 0.561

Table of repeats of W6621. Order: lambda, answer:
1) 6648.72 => 0.55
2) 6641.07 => 0.542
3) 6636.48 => 0.553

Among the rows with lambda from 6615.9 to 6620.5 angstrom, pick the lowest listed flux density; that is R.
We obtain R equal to 0.557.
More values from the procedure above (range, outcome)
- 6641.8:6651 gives 0.518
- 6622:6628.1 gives 0.529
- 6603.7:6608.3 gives 0.555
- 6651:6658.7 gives 0.541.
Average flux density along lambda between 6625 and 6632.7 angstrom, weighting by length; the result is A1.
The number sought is 0.557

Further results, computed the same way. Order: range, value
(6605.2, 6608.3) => 0.556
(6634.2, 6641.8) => 0.548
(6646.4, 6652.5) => 0.553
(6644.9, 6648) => 0.552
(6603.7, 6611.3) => 0.552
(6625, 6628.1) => 0.552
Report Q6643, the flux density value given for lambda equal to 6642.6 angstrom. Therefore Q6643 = 0.543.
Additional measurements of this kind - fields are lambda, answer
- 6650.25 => 0.545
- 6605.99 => 0.557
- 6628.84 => 0.565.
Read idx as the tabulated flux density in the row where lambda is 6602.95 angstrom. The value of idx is 0.562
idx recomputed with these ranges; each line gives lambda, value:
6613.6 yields 0.561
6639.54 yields 0.563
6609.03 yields 0.523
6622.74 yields 0.55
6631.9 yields 0.554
